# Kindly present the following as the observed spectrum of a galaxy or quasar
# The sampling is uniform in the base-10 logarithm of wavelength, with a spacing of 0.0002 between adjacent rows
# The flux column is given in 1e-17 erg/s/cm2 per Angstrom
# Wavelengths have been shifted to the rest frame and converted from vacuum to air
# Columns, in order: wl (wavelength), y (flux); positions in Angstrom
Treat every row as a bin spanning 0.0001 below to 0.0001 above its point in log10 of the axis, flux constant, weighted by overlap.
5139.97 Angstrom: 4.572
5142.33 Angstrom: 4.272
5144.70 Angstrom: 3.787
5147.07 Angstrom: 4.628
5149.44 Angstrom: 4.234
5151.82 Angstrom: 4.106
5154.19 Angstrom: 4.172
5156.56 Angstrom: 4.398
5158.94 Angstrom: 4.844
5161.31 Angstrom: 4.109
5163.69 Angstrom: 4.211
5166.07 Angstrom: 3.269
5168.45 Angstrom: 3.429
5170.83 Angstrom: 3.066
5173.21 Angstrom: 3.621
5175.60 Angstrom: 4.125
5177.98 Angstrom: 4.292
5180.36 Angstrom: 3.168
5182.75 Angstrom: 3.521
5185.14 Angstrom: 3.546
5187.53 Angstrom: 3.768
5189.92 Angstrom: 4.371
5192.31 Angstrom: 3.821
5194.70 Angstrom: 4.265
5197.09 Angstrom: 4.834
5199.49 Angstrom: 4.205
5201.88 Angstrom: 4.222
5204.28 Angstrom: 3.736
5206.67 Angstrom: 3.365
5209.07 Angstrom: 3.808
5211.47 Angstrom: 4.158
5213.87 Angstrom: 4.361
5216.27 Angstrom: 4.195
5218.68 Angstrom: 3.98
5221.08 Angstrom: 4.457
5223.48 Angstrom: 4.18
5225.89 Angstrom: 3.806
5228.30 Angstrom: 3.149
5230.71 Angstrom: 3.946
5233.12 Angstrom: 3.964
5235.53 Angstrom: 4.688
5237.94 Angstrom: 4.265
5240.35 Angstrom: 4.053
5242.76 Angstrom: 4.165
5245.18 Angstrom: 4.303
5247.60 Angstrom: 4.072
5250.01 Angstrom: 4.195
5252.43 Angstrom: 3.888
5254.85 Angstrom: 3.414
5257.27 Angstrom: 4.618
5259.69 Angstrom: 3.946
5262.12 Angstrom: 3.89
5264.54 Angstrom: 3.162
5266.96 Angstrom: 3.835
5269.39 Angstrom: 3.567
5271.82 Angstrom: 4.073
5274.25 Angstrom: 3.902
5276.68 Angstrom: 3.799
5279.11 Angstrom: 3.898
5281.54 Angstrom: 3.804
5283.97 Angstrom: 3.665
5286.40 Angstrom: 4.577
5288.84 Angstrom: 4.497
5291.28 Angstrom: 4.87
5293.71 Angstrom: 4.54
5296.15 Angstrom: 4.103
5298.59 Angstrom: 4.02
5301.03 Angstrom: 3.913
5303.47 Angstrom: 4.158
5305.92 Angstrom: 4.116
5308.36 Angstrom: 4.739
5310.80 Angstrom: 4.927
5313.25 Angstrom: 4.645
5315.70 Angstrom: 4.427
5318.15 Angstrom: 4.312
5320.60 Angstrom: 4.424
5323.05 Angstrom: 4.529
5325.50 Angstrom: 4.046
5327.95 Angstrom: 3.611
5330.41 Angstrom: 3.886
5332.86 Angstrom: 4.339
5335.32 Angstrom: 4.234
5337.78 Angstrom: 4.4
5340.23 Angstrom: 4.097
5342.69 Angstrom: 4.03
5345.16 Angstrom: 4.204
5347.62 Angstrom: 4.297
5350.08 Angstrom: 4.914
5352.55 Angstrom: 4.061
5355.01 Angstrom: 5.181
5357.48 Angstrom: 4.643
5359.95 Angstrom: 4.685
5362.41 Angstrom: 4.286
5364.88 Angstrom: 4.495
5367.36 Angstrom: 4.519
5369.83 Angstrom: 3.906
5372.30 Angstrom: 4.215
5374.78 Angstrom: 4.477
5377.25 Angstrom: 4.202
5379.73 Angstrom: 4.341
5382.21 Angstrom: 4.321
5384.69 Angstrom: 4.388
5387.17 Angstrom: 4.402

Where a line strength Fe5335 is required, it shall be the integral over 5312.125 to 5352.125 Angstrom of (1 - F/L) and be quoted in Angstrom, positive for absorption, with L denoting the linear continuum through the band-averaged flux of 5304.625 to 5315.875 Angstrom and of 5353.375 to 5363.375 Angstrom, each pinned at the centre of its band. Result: 3.1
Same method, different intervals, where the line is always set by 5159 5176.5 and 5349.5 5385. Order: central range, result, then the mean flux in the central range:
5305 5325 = -1.2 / 4.5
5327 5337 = 0.6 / 4.04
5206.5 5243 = -0.9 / 4.05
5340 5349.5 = 0.3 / 4.21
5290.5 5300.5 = -0.3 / 4.33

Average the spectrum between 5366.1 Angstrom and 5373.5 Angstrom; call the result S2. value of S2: 4.21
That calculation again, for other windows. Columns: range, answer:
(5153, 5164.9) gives 4.35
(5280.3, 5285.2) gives 3.74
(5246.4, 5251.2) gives 4.14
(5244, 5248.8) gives 4.18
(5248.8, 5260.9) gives 4.01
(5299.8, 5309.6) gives 4.23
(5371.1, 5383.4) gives 4.31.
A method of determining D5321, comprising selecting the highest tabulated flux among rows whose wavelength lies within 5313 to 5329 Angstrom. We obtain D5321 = 4.645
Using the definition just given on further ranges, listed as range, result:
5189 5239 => 4.834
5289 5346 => 4.927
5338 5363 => 5.181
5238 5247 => 4.303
